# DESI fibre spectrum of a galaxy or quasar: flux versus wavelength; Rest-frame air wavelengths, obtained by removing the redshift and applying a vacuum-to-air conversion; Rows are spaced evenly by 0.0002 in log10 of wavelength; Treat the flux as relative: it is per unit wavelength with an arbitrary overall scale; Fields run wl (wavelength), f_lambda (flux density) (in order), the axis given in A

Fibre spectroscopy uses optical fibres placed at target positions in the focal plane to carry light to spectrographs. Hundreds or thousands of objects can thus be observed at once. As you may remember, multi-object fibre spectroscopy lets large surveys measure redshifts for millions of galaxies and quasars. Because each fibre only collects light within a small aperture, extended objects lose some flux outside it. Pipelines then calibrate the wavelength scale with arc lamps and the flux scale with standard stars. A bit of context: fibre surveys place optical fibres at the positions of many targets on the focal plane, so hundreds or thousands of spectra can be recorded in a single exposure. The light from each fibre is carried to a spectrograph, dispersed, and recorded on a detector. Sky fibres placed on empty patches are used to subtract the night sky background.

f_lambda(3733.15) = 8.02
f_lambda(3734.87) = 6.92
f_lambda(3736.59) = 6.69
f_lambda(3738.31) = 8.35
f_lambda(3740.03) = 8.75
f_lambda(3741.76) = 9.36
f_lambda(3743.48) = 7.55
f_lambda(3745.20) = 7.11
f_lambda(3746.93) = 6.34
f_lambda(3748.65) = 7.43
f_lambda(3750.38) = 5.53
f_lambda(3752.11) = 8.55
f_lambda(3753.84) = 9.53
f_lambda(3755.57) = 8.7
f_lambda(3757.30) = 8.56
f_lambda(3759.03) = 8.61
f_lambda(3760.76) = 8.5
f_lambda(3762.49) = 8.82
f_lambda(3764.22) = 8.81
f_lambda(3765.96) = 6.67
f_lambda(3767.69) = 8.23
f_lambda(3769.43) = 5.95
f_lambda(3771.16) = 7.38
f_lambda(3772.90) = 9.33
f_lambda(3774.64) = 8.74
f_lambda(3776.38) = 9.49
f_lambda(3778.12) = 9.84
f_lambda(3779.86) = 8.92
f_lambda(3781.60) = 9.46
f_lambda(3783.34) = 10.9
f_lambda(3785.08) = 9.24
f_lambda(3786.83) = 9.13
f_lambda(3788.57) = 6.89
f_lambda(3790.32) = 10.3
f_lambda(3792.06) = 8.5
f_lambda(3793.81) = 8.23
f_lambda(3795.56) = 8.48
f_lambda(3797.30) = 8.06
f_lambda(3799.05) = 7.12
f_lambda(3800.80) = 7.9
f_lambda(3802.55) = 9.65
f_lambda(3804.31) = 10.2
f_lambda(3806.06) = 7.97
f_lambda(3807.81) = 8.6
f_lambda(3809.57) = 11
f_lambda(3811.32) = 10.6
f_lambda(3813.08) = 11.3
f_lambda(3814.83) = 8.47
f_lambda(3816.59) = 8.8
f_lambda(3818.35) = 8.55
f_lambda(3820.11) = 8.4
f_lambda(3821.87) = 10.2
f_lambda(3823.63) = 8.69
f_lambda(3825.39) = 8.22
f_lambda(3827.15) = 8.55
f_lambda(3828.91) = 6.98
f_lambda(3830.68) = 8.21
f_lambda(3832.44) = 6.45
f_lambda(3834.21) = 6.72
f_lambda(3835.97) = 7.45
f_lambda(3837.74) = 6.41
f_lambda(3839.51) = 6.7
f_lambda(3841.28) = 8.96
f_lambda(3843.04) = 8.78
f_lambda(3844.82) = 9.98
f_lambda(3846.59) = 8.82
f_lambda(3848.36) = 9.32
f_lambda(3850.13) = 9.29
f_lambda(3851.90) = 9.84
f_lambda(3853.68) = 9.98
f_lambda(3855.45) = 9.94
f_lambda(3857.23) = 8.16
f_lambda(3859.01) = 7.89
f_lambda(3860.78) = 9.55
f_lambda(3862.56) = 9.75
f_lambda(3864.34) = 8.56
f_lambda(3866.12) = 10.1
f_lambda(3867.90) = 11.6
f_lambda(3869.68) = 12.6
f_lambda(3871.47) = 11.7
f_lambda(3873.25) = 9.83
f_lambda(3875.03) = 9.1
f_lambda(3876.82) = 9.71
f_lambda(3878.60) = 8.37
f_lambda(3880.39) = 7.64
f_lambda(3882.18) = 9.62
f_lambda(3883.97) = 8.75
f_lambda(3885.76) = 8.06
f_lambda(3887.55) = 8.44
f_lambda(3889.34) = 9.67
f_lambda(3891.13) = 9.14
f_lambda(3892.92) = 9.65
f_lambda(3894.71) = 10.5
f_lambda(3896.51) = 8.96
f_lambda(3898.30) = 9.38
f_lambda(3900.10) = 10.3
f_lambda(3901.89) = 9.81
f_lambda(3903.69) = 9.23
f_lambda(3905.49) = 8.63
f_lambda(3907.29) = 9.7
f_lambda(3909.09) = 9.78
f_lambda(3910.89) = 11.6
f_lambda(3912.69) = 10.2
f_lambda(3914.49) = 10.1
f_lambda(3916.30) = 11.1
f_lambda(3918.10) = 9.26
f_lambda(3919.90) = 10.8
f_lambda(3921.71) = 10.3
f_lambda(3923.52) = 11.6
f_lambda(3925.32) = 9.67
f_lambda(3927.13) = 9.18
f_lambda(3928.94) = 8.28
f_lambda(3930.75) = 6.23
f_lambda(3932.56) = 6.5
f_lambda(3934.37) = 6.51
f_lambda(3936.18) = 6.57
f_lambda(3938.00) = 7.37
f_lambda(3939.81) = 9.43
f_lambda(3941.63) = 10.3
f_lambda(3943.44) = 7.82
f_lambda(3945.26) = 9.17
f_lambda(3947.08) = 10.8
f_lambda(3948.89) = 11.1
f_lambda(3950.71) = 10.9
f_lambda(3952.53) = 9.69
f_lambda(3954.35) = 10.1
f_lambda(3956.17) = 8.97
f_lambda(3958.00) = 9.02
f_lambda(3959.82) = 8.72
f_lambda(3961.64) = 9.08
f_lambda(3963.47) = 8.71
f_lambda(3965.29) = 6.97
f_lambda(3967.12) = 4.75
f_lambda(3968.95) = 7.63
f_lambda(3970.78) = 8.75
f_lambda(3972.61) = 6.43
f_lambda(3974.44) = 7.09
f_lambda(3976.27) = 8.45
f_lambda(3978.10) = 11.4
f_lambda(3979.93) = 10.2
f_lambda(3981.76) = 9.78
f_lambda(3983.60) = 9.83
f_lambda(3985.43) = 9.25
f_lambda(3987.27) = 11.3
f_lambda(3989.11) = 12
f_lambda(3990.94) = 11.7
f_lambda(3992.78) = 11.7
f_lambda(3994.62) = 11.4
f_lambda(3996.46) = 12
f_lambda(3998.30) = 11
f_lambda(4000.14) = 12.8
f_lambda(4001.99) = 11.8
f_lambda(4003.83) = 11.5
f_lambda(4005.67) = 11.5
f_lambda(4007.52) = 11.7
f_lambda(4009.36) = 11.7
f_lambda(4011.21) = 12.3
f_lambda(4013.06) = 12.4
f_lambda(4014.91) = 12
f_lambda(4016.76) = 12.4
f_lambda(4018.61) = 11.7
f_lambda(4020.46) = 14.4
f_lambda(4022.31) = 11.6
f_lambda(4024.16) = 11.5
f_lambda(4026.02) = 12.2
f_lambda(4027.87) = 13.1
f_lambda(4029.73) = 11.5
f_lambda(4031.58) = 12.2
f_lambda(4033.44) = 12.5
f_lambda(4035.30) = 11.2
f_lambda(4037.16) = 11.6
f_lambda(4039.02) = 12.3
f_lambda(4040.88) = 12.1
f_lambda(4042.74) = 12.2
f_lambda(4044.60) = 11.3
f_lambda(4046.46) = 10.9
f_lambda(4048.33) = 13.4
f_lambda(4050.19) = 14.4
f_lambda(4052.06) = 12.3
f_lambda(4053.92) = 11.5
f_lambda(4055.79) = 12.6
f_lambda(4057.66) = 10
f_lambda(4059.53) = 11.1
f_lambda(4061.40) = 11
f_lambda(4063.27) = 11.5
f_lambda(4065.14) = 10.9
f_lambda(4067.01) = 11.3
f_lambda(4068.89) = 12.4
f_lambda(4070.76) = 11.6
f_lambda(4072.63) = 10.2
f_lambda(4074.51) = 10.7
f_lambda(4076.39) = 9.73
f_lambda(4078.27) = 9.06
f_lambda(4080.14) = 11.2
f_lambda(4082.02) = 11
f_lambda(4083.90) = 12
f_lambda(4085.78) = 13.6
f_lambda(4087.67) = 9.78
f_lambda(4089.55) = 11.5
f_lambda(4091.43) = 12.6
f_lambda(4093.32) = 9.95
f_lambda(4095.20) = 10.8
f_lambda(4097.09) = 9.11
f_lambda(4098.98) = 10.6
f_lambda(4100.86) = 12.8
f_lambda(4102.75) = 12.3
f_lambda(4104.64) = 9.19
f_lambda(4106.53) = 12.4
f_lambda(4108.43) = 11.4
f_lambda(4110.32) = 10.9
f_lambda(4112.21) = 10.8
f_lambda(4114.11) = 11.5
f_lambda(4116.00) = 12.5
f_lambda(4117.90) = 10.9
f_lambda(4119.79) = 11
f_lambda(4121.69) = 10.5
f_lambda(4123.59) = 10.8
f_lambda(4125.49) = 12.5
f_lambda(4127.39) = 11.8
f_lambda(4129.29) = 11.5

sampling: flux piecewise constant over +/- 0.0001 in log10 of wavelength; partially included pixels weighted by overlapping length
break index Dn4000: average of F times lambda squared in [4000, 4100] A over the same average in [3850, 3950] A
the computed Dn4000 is 1.33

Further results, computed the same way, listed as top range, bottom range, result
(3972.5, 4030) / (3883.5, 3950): 1.27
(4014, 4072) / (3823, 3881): 1.47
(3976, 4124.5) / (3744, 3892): 1.47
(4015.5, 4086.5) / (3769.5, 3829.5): 1.50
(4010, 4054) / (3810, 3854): 1.57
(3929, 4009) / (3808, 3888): 1.12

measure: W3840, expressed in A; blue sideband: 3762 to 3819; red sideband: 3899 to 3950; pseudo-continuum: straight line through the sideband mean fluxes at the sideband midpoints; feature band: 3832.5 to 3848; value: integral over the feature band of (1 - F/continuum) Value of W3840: 1.9 A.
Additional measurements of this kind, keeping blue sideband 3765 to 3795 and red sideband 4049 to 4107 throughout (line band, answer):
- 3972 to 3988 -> 1.65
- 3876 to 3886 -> 0.85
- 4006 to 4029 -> -3.19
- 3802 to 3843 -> 2.07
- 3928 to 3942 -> 3.44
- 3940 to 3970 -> 3.50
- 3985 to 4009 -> -2.29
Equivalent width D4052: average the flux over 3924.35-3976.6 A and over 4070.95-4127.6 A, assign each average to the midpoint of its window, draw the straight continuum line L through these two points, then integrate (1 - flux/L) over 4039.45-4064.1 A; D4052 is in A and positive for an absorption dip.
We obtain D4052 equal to -3.9 A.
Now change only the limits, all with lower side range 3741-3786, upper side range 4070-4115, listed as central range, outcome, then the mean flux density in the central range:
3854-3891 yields -0.8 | 9.45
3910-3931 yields -0.7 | 9.97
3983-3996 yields -1.1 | 11.1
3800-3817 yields -1.4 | 9.47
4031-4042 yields -1.5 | 12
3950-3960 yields 0.3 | 9.6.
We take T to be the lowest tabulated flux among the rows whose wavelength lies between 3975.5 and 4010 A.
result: 8.45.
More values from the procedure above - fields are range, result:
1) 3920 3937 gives 6.23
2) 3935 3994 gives 4.75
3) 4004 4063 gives 10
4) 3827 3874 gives 6.41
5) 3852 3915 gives 7.64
